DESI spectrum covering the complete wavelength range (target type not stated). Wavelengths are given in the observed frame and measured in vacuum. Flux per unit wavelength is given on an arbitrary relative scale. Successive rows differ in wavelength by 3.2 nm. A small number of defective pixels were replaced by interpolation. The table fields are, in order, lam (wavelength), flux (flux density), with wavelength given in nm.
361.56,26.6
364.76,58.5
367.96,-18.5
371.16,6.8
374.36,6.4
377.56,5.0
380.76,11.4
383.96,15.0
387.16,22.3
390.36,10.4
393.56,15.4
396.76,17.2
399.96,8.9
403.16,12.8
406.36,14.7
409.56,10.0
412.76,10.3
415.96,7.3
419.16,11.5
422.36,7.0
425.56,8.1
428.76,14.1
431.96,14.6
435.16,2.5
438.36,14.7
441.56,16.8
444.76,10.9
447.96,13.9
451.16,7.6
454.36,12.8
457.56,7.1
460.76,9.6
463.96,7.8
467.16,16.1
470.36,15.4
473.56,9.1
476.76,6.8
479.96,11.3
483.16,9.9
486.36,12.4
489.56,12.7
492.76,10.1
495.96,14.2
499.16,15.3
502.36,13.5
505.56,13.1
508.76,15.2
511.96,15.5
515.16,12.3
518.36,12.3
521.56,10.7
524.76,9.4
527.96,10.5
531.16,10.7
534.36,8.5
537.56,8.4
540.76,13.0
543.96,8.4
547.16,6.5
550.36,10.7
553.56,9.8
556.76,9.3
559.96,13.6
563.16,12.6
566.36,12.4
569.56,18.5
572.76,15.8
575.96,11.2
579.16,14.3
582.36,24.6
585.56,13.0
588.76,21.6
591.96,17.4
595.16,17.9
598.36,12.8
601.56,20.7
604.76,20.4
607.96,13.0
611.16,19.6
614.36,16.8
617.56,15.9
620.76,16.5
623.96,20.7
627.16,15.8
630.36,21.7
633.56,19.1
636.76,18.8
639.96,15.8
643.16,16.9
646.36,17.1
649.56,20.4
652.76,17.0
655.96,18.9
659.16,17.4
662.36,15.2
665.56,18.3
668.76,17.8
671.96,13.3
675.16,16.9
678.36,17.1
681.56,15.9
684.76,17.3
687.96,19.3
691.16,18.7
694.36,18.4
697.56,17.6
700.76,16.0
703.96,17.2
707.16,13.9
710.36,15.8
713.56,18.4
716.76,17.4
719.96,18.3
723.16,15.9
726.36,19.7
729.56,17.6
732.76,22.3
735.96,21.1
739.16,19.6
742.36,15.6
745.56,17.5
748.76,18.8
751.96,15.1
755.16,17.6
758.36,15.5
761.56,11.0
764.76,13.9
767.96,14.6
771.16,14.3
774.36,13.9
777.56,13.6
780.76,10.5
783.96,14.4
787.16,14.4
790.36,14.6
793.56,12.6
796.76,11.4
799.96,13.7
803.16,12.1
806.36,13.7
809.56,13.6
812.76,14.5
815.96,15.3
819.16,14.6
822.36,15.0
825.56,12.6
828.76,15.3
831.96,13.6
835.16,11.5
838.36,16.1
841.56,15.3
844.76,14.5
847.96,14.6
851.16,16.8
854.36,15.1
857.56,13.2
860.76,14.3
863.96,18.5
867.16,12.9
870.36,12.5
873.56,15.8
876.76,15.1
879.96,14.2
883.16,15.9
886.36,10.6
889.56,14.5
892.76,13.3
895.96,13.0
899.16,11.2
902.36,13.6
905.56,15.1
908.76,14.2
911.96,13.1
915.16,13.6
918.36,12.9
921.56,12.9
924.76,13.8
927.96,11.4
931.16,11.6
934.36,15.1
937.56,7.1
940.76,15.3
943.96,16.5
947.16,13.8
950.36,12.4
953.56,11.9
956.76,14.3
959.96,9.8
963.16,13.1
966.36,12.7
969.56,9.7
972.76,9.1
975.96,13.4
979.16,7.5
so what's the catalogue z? 0.50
